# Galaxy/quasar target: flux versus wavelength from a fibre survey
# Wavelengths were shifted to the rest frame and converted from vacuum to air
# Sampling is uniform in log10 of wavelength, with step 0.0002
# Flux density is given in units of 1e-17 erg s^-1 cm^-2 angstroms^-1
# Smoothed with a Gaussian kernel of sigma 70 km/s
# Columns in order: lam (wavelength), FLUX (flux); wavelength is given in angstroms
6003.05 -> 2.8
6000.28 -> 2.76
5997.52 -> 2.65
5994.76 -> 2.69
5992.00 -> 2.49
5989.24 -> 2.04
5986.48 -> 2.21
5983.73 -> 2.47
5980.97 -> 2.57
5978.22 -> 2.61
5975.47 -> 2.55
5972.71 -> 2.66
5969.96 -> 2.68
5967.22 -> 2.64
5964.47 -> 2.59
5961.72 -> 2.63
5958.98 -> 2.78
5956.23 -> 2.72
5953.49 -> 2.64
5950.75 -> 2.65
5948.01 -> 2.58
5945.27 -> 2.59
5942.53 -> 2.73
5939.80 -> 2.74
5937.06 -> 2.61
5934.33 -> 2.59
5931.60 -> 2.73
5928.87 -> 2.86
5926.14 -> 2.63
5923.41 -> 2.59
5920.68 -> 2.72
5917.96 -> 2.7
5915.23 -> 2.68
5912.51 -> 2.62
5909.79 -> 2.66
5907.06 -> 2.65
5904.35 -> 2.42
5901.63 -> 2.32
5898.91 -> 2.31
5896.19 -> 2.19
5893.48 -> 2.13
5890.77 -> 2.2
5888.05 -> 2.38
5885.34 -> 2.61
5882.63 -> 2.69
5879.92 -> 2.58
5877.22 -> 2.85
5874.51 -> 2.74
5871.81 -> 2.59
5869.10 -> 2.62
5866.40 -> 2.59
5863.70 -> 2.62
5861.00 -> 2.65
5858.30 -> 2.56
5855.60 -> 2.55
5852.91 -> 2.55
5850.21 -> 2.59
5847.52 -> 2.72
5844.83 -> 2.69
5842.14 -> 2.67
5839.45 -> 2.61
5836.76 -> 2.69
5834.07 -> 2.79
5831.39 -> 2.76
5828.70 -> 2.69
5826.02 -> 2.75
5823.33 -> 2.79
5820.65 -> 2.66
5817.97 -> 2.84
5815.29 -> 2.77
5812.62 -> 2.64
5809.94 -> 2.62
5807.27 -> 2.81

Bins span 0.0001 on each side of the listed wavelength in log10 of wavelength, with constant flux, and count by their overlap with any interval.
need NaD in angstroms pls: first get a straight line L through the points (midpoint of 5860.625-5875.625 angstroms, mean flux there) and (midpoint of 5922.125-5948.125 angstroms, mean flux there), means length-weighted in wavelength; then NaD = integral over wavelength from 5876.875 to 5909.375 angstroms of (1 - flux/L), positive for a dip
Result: 2.6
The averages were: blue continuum 2.63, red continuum 2.67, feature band 2.44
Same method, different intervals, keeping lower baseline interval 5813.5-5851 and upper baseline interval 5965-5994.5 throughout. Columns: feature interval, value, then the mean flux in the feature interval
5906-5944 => -1.4 angstroms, 2.68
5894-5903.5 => 1.3 angstroms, 2.27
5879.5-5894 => 1.1 angstroms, 2.44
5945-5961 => -0.8 angstroms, 2.66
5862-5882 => 0.0 angstroms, 2.66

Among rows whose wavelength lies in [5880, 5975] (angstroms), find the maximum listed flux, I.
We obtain 2.86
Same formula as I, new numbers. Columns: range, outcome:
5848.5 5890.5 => 2.85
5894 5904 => 2.32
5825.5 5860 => 2.79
